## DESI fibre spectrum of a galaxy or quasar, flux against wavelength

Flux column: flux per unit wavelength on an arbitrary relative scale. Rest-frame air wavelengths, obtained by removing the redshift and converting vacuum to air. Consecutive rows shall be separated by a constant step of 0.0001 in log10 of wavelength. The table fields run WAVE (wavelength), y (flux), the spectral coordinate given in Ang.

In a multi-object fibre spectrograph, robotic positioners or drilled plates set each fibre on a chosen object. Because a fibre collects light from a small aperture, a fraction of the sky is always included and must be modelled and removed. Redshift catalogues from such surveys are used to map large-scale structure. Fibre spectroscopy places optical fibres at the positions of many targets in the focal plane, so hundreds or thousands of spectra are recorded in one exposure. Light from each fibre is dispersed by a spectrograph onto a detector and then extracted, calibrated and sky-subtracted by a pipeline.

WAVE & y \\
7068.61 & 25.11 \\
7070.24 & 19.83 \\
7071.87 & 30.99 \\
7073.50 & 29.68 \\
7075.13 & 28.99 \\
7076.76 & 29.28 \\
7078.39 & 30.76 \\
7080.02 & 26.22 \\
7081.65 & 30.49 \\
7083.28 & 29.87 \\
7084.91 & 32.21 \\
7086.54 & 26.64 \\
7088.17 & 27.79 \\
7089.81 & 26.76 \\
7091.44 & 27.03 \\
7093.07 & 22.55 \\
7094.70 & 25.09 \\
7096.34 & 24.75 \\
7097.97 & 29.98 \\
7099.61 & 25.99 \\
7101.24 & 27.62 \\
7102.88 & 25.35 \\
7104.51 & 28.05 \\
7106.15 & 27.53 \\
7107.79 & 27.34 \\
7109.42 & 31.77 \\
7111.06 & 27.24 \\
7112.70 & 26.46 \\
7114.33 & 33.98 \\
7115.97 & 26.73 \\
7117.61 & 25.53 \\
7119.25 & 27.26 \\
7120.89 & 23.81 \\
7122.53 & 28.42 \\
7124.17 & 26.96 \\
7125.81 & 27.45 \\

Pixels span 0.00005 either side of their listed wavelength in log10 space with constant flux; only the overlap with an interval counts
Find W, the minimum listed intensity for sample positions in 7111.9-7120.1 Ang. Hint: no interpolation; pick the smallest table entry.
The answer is 25.53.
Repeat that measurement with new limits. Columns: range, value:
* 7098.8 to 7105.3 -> 25.35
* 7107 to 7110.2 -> 27.34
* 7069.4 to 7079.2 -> 19.83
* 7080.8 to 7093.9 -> 22.55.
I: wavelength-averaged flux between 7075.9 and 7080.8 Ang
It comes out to 28.8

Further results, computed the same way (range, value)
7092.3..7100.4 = 25.7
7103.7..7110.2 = 28.7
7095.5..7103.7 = 26.7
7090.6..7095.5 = 24.9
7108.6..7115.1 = 29.9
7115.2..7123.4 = 26.3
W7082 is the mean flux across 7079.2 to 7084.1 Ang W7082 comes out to 28.9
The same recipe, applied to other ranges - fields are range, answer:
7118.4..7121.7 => 25.5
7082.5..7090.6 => 28.6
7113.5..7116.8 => 30.4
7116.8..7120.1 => 26.4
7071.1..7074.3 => 30.3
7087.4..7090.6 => 27.2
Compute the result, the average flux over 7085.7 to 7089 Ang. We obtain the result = 27.2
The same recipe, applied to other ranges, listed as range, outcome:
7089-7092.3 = 26.9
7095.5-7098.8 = 27.3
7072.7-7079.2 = 29.7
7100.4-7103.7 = 26.5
